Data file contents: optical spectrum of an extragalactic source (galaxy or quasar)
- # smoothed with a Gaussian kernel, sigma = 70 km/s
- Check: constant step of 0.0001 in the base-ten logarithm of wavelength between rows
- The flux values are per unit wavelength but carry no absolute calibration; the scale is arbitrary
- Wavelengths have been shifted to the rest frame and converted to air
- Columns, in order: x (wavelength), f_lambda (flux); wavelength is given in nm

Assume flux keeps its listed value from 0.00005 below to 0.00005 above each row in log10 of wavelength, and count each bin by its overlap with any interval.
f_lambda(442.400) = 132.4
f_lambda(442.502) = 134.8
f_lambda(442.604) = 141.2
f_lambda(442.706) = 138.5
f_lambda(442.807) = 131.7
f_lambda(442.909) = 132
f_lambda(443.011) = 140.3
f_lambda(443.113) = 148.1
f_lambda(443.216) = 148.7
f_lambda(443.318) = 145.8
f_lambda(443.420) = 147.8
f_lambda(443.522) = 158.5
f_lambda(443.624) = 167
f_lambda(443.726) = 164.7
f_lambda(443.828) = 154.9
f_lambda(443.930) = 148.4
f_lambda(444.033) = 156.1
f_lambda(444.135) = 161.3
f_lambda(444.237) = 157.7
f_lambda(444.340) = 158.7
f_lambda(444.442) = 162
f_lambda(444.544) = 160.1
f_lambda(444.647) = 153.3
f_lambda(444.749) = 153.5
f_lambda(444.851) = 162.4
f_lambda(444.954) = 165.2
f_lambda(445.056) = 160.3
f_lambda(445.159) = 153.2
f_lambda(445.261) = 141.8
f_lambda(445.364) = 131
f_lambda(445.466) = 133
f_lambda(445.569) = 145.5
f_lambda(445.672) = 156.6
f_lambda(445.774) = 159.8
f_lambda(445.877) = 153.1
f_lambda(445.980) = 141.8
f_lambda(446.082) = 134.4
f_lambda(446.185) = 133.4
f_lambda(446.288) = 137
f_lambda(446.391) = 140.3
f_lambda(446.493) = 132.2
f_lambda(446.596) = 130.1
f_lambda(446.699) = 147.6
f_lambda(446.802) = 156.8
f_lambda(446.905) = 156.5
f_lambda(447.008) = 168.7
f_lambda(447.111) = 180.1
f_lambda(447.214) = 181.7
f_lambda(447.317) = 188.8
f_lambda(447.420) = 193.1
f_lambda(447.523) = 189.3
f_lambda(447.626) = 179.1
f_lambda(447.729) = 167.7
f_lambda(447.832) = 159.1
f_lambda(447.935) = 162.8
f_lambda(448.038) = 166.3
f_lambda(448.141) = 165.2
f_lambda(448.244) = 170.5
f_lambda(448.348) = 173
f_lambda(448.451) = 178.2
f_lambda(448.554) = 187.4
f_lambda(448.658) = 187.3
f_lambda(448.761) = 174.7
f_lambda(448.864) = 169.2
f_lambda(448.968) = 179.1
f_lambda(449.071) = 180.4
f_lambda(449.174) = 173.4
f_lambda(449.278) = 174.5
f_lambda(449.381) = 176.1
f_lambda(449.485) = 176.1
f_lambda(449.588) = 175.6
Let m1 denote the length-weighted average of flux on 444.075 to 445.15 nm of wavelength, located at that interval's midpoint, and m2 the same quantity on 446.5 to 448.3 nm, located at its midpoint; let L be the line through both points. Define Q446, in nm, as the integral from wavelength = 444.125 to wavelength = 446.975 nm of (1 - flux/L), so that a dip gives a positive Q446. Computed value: 0.22 nm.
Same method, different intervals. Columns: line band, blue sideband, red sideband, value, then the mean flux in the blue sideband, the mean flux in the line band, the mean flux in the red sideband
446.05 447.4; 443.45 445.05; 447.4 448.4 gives 0.111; 159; 154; 172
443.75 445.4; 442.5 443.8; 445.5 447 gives -0.106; 147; 155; 145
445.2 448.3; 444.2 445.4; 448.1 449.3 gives 0.170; 155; 157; 176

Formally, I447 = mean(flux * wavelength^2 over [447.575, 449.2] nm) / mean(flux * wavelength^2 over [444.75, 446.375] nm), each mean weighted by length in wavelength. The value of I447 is 1.19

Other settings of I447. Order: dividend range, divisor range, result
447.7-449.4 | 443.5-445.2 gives 1.11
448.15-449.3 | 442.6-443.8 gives 1.23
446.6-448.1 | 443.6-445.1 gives 1.08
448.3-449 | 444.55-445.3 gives 1.16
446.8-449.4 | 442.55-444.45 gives 1.19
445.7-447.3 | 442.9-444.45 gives 1.00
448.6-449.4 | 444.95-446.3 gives 1.23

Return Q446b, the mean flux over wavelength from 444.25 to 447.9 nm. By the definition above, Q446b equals 156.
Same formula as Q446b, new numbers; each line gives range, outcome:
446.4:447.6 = 165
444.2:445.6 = 153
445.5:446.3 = 145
